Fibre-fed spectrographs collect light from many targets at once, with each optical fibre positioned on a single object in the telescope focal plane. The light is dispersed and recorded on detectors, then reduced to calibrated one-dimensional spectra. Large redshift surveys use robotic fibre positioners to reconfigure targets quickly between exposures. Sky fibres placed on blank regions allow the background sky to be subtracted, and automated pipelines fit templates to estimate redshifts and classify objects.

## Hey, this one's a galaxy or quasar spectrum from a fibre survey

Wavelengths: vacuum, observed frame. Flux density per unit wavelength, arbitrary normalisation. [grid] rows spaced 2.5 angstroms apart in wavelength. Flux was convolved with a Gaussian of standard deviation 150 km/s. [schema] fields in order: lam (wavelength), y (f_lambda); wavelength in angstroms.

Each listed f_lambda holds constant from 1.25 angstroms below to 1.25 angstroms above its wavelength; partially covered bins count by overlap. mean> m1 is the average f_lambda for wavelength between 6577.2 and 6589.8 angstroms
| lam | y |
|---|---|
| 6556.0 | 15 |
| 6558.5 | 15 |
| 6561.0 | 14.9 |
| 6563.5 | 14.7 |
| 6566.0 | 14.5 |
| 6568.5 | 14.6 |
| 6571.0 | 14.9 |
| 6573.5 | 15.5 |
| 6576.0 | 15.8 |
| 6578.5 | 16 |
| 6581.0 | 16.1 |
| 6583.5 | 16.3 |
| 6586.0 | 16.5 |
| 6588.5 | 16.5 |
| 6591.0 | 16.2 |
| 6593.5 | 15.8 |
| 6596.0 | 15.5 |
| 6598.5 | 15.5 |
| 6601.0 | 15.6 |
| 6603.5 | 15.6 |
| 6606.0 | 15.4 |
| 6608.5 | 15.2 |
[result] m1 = 16.3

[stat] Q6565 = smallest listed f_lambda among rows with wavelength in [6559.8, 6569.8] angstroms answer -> 14.5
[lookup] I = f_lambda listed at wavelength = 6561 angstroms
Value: 14.9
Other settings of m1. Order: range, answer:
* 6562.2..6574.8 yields 14.8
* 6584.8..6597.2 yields 16.1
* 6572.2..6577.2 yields 15.6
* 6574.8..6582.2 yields 16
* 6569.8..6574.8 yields 15.2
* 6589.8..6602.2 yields 15.7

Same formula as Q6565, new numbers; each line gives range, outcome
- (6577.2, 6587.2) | 16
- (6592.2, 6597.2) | 15.5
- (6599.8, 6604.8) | 15.6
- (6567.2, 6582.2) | 14.6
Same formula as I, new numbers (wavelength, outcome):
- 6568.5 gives 14.6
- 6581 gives 16.1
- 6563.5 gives 14.7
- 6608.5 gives 15.2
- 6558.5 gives 15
